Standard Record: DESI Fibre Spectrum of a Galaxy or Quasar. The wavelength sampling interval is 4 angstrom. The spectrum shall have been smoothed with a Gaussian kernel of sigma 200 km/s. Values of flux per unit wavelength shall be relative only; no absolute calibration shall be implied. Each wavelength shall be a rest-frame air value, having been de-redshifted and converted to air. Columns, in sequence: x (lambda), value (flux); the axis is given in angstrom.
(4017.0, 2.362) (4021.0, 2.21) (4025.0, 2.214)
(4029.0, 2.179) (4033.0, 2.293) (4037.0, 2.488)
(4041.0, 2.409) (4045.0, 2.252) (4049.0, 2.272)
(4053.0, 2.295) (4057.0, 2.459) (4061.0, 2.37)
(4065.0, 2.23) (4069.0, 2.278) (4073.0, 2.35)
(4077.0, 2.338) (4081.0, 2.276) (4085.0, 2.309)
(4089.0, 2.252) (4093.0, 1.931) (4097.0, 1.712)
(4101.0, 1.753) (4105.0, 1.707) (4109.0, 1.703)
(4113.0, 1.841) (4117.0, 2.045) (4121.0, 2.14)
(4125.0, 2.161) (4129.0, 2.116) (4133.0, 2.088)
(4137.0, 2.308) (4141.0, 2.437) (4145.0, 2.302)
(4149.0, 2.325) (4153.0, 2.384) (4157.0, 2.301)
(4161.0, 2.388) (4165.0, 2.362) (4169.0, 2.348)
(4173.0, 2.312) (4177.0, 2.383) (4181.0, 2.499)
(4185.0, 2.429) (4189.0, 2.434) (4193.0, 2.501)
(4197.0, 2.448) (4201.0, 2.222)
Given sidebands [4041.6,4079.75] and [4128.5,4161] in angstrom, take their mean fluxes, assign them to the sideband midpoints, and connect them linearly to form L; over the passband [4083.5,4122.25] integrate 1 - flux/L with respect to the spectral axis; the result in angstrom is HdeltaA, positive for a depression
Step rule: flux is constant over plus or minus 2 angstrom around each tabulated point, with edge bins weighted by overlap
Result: 6.3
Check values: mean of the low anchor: 2.32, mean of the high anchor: 2.3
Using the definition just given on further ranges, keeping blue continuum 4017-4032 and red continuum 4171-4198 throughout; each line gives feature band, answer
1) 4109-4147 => 3.60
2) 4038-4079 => -1.05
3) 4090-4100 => 1.98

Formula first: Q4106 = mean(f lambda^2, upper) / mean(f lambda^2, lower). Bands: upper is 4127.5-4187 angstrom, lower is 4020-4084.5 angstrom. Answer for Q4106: 1.1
